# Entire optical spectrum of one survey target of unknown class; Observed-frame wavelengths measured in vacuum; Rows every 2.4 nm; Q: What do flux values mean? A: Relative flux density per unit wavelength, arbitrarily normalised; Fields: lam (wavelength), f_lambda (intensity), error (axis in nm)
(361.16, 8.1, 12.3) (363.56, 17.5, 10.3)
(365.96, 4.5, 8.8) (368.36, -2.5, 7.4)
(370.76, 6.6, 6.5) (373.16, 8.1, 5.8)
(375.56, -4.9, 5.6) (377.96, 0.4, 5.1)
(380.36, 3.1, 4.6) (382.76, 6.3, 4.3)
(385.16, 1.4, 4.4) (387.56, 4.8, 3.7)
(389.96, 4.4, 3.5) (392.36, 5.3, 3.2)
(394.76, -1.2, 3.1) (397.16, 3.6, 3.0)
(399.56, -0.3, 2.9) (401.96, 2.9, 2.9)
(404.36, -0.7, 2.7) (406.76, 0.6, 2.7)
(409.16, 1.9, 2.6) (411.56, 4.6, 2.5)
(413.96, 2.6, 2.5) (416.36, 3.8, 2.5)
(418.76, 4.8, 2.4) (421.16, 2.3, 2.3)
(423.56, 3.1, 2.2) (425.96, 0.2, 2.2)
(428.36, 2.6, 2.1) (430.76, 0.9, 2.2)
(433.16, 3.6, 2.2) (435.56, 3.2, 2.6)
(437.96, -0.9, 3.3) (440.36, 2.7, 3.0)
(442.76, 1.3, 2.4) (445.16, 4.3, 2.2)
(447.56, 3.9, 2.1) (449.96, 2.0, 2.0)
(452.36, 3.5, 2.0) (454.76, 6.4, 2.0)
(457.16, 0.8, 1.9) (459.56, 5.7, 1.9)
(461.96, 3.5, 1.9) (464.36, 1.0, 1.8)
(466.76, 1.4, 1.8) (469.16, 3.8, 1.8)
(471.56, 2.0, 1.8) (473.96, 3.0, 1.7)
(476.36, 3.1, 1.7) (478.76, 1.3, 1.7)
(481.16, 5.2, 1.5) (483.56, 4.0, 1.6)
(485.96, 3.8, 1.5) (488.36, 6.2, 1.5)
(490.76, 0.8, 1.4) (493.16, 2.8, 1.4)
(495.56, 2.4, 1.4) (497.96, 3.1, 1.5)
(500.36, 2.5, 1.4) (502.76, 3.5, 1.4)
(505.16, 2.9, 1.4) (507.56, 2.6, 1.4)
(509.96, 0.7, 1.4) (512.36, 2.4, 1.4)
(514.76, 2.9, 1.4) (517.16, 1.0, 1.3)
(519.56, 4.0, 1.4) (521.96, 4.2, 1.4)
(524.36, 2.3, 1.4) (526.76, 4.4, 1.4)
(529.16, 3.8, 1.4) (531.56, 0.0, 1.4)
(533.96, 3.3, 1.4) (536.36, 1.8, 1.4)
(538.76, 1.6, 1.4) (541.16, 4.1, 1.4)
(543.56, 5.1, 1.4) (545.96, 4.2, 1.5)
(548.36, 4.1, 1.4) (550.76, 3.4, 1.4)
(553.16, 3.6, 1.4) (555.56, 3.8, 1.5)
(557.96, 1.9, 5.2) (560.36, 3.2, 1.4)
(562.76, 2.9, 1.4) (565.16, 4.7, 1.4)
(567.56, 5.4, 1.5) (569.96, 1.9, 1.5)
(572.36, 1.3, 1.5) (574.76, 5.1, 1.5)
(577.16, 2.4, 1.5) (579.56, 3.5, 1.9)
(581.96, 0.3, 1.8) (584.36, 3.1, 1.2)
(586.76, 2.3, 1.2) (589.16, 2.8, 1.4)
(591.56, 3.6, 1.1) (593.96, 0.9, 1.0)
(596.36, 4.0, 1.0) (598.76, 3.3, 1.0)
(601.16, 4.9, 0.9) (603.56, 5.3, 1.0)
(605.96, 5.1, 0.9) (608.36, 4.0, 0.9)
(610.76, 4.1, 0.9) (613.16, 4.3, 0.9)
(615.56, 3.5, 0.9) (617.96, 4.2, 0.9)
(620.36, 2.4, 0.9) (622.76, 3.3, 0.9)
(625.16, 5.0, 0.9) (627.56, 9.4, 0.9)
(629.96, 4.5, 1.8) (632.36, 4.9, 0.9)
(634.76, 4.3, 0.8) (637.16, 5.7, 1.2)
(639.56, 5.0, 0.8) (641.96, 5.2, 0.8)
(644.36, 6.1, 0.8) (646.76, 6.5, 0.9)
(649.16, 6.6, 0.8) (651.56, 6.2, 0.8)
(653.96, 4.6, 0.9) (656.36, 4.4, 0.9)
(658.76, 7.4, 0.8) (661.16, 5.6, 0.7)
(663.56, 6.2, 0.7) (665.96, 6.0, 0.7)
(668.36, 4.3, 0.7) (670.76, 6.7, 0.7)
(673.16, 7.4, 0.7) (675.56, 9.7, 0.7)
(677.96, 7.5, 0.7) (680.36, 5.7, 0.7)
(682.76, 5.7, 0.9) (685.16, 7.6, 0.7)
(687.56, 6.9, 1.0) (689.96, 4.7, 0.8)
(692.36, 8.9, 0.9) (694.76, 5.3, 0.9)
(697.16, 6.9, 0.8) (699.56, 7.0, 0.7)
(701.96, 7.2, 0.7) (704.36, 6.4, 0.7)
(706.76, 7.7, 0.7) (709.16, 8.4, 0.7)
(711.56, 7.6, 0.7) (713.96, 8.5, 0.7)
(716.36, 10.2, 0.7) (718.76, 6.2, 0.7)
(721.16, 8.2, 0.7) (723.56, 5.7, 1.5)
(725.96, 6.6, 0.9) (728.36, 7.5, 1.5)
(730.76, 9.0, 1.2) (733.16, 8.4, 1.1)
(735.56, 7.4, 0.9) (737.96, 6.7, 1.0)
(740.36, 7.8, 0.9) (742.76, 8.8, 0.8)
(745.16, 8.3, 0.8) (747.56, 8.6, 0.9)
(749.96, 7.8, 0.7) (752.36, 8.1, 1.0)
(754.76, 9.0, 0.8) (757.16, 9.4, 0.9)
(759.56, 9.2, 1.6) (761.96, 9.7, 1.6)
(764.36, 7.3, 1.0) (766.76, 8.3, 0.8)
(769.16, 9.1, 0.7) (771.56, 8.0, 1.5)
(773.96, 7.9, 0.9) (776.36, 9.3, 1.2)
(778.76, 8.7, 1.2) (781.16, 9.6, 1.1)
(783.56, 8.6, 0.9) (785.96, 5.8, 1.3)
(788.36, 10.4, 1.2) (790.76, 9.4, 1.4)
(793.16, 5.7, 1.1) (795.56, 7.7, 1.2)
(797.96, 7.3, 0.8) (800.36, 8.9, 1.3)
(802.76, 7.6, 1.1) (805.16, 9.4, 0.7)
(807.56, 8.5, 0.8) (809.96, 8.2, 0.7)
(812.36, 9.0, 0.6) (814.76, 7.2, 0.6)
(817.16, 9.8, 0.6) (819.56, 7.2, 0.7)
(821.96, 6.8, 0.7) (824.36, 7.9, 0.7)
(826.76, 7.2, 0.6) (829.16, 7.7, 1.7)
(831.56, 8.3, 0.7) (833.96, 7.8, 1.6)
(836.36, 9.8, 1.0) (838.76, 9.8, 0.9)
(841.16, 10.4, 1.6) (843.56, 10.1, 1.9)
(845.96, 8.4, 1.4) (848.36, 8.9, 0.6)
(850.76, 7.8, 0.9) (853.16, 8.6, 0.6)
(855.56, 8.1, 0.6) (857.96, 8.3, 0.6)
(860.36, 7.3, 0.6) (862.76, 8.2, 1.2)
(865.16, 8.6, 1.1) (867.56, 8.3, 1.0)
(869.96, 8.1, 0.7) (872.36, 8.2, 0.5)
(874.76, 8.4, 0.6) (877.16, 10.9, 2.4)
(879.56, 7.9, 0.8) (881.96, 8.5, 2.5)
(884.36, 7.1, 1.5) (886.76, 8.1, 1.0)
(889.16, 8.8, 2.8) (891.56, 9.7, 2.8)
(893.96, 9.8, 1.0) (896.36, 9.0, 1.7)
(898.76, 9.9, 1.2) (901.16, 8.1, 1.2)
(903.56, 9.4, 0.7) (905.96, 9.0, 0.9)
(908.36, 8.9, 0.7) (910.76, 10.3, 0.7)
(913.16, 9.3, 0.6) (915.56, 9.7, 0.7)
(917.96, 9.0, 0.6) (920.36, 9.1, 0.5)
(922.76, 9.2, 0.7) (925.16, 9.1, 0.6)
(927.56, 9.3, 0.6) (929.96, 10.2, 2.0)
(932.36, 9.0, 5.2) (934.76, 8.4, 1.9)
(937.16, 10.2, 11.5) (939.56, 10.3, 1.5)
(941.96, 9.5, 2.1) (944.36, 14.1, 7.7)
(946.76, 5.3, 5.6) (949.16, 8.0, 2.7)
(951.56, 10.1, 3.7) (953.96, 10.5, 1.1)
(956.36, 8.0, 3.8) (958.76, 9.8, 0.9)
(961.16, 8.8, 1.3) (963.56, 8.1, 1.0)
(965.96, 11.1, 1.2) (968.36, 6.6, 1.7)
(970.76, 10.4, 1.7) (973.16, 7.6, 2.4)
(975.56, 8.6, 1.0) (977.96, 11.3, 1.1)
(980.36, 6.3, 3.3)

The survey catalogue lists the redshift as 0.682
